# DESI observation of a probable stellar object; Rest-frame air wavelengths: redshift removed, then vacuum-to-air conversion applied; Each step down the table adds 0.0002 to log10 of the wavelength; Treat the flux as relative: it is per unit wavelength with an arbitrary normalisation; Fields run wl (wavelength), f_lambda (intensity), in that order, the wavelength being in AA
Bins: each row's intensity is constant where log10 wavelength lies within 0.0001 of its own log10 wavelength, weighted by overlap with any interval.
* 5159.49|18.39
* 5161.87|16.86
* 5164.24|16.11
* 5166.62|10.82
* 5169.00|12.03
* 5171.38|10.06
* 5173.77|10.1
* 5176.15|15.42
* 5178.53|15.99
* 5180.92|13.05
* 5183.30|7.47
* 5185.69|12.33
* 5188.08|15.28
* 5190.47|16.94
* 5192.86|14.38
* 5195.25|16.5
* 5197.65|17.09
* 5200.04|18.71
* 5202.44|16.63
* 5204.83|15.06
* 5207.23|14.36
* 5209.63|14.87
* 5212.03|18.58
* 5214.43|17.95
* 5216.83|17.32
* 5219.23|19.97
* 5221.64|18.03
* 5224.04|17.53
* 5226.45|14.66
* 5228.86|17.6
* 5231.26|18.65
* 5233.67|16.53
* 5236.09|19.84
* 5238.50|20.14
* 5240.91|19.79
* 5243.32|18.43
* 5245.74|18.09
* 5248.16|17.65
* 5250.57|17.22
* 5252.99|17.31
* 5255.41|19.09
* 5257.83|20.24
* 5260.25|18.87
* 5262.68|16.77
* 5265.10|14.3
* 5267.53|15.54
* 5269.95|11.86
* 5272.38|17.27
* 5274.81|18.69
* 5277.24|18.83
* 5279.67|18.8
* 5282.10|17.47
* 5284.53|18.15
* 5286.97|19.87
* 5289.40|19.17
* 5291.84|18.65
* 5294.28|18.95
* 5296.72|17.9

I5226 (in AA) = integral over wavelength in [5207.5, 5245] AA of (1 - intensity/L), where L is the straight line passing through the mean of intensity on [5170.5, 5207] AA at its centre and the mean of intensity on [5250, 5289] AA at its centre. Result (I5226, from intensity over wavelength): -4.8 AA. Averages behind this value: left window 14.4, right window 17.6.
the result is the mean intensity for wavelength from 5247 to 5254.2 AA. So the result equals 17.4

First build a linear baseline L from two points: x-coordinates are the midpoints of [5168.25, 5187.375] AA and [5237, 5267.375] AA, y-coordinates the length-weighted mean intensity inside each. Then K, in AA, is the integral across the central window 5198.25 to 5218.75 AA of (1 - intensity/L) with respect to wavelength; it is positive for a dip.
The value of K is -3.13 AA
